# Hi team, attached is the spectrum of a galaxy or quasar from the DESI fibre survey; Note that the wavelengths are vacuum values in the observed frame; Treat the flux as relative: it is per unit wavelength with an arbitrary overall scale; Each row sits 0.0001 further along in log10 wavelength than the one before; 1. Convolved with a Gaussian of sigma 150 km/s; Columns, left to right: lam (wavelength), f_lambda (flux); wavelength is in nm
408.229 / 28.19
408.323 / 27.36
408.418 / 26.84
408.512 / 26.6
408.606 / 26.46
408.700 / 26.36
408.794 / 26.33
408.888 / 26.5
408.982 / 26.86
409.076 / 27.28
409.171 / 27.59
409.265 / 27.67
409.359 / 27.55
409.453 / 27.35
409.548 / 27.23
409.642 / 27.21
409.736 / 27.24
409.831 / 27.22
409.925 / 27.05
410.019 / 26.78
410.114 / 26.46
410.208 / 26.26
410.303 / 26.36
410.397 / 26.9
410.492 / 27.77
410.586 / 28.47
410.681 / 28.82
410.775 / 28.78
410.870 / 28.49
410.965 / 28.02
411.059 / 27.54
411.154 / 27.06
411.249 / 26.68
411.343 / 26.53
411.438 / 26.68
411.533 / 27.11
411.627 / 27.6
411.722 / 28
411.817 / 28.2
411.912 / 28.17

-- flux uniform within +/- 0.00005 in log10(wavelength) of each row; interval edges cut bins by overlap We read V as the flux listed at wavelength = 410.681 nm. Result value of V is 28.82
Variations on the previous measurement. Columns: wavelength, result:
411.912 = 28.17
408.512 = 26.6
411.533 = 27.11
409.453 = 27.35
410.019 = 26.78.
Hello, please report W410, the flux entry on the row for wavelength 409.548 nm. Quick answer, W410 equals 27.23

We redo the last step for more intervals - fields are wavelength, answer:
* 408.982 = 26.86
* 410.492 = 27.77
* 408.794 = 26.33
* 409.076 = 27.28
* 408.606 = 26.46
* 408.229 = 28.19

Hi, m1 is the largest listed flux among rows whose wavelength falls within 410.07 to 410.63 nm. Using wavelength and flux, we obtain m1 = 28.47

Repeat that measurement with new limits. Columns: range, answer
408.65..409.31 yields 27.67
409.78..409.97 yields 27.22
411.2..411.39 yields 26.68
